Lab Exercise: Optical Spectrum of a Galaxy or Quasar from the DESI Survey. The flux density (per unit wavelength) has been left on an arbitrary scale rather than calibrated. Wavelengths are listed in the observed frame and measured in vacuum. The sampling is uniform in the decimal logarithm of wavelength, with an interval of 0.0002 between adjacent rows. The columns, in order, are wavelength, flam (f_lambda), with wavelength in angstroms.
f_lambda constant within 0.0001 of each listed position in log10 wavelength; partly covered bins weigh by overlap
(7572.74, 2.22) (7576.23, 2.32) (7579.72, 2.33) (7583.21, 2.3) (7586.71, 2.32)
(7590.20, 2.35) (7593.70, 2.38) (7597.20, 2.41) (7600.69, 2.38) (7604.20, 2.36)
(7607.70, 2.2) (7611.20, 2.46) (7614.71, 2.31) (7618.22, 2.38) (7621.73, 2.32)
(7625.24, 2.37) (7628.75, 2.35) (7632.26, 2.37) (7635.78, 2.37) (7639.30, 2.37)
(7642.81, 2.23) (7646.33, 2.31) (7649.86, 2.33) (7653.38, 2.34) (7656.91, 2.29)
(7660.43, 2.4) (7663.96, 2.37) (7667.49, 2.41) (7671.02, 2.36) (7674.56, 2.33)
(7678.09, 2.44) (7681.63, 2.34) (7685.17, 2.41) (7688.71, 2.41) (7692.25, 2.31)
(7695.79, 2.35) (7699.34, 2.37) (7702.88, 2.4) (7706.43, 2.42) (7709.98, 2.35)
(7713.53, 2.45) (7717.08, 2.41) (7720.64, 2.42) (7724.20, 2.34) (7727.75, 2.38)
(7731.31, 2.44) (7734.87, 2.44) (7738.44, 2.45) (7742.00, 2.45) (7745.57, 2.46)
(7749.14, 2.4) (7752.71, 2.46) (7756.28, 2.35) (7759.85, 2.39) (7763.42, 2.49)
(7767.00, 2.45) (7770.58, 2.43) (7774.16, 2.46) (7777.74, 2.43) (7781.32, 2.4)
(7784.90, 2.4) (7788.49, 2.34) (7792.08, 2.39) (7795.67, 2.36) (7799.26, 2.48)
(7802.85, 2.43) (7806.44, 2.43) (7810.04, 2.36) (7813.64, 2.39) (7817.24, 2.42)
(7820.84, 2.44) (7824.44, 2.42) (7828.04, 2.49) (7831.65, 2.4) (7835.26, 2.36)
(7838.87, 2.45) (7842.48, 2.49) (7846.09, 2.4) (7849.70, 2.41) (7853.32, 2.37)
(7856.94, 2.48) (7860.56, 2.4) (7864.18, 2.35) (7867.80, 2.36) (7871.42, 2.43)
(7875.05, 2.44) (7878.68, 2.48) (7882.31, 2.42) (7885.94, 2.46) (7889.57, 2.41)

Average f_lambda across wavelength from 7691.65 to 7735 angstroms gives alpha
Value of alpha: 2.39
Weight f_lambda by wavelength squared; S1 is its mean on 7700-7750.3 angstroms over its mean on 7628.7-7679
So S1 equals 1.0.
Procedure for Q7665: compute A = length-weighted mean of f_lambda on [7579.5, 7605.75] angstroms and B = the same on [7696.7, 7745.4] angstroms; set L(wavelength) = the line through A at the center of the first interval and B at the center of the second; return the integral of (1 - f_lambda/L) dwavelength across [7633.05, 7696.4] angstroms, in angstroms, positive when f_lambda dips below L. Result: 0.8 angstroms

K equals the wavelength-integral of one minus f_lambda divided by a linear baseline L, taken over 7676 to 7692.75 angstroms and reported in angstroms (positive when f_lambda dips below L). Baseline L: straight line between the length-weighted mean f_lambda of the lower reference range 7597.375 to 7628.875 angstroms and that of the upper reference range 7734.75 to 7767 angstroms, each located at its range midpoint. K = 0.0 angstroms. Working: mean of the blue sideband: 2.35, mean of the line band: 2.39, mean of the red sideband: 2.43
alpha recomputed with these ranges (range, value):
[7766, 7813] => 2.41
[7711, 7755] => 2.42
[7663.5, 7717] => 2.38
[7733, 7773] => 2.43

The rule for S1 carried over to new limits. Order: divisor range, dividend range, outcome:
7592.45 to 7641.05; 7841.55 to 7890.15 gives 1.09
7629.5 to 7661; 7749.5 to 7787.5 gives 1.07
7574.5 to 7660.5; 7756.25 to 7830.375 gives 1.08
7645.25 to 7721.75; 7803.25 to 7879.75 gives 1.06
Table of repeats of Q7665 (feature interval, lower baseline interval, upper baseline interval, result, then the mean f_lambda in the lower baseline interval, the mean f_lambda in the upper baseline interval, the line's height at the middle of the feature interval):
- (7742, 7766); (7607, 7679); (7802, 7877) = -0.41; 2.35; 2.42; 2.39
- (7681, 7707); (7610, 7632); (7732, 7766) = 0.29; 2.36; 2.43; 2.4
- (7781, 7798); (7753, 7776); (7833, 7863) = 0.33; 2.43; 2.42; 2.43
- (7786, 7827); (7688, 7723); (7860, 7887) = -0.03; 2.39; 2.42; 2.41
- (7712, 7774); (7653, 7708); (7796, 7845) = -0.75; 2.37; 2.43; 2.4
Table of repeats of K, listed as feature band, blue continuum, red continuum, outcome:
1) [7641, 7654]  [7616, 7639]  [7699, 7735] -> 0.4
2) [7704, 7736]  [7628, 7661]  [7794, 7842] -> -0.5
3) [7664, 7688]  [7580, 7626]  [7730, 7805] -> 0.0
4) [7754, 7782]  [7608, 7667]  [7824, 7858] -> -0.3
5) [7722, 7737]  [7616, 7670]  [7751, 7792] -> 0.0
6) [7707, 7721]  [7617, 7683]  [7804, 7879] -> -0.2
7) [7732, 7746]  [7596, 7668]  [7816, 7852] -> -0.3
